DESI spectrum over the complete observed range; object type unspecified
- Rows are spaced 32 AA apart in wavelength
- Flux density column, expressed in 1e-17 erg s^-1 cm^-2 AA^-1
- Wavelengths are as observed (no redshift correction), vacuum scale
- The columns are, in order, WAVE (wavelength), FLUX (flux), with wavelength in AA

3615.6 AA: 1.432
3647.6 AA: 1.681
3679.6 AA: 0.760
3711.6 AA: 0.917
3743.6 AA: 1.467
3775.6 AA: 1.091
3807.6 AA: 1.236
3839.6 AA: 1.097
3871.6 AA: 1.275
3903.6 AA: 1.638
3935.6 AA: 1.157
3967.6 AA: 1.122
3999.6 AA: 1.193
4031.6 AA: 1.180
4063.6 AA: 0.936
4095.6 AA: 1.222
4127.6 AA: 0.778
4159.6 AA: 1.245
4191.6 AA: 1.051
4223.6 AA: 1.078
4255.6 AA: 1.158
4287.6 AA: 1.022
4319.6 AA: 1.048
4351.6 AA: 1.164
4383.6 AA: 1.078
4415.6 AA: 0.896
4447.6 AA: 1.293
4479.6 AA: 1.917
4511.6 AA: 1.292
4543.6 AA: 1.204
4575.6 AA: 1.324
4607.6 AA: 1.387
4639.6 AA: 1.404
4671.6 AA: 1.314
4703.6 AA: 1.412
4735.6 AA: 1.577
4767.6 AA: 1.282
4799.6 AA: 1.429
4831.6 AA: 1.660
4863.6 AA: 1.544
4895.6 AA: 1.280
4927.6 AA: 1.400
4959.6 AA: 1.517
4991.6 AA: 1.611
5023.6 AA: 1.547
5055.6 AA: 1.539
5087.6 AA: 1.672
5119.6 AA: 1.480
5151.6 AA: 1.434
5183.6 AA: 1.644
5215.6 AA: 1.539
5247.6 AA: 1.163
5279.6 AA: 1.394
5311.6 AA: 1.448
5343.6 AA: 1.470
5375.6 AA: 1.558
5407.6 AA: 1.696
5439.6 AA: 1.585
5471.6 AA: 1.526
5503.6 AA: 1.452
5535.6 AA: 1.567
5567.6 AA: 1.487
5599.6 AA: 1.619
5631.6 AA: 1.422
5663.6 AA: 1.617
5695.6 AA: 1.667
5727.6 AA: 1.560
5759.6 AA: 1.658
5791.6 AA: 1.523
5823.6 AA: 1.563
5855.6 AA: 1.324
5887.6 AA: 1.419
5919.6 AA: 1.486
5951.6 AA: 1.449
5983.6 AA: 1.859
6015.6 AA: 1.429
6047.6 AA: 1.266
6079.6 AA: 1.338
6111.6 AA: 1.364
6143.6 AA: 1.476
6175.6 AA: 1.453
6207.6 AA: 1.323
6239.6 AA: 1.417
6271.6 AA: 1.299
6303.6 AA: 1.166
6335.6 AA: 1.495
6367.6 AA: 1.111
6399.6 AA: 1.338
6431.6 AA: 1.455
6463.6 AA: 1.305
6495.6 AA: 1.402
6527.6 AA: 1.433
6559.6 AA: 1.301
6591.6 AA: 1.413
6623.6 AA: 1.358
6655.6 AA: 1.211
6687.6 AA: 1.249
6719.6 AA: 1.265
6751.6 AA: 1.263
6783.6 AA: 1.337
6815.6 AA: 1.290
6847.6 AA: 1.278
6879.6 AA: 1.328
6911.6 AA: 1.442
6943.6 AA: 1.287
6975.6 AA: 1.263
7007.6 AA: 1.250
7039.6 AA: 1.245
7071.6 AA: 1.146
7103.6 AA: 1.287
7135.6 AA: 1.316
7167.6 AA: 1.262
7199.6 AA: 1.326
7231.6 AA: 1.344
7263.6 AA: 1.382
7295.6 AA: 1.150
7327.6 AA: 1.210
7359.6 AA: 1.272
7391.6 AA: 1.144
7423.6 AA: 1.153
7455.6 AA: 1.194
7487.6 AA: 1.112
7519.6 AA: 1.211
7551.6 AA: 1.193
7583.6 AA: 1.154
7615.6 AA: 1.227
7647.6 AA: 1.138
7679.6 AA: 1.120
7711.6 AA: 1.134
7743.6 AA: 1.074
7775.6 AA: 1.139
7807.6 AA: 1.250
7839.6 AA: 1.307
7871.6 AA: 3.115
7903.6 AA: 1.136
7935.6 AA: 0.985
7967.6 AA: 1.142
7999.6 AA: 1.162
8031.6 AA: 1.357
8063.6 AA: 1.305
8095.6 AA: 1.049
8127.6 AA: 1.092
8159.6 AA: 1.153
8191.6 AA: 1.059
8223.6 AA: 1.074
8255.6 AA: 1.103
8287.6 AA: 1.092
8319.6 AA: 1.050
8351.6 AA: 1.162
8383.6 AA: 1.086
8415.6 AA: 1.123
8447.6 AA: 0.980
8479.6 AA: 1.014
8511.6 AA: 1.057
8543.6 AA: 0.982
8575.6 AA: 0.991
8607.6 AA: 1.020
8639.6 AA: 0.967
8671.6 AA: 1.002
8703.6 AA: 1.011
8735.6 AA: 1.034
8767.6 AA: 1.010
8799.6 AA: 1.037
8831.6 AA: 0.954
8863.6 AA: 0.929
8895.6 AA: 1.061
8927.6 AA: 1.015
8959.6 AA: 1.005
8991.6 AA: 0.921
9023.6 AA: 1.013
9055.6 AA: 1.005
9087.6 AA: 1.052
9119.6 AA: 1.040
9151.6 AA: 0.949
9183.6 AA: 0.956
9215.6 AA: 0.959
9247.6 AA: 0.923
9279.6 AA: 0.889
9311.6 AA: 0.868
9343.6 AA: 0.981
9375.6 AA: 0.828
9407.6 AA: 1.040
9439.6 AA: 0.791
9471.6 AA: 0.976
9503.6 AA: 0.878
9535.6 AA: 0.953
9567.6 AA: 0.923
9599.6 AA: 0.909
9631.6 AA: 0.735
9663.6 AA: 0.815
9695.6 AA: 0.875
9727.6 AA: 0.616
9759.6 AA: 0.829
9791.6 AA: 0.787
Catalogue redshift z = 0.197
